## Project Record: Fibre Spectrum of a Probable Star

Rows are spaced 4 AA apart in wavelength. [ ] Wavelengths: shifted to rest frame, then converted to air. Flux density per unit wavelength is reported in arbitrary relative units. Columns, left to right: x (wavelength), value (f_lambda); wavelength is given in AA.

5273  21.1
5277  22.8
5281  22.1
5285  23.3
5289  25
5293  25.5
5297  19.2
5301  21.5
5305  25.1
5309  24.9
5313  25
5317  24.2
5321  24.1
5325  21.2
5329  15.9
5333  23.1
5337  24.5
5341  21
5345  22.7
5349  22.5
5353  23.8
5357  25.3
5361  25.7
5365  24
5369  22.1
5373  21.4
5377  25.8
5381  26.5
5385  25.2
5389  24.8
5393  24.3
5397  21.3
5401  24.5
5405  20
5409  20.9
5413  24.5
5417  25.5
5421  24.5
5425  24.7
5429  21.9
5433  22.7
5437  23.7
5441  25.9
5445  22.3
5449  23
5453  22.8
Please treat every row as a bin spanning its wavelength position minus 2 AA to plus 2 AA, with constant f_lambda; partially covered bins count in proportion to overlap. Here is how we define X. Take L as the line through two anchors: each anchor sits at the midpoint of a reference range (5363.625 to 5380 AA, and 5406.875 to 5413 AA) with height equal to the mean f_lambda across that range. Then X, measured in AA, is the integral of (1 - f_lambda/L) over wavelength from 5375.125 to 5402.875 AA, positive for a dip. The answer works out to -2.1 AA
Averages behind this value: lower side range 23.5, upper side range 22.1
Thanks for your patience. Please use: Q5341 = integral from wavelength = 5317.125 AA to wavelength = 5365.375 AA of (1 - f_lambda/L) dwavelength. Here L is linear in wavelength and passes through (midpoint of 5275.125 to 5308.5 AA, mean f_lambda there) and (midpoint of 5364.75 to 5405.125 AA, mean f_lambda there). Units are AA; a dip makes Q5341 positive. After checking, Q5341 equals 1.35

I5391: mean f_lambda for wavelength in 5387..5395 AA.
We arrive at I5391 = 24.6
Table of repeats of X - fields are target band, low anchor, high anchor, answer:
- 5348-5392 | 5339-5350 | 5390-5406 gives -3.8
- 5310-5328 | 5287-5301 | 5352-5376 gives 0.0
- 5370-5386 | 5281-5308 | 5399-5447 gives -0.8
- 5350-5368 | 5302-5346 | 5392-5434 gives -1.1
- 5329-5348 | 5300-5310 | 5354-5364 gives 2.0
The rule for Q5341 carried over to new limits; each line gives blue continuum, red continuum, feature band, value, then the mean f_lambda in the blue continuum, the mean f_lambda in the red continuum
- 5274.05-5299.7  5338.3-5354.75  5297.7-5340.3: -0.13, 22.9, 22.6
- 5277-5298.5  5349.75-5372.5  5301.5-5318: -0.85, 23.1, 23.9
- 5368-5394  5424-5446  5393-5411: 1.57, 24.4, 23.5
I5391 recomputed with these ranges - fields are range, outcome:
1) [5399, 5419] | 23.1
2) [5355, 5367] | 25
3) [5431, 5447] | 23.6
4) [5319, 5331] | 20.4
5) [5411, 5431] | 24.2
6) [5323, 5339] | 21.2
